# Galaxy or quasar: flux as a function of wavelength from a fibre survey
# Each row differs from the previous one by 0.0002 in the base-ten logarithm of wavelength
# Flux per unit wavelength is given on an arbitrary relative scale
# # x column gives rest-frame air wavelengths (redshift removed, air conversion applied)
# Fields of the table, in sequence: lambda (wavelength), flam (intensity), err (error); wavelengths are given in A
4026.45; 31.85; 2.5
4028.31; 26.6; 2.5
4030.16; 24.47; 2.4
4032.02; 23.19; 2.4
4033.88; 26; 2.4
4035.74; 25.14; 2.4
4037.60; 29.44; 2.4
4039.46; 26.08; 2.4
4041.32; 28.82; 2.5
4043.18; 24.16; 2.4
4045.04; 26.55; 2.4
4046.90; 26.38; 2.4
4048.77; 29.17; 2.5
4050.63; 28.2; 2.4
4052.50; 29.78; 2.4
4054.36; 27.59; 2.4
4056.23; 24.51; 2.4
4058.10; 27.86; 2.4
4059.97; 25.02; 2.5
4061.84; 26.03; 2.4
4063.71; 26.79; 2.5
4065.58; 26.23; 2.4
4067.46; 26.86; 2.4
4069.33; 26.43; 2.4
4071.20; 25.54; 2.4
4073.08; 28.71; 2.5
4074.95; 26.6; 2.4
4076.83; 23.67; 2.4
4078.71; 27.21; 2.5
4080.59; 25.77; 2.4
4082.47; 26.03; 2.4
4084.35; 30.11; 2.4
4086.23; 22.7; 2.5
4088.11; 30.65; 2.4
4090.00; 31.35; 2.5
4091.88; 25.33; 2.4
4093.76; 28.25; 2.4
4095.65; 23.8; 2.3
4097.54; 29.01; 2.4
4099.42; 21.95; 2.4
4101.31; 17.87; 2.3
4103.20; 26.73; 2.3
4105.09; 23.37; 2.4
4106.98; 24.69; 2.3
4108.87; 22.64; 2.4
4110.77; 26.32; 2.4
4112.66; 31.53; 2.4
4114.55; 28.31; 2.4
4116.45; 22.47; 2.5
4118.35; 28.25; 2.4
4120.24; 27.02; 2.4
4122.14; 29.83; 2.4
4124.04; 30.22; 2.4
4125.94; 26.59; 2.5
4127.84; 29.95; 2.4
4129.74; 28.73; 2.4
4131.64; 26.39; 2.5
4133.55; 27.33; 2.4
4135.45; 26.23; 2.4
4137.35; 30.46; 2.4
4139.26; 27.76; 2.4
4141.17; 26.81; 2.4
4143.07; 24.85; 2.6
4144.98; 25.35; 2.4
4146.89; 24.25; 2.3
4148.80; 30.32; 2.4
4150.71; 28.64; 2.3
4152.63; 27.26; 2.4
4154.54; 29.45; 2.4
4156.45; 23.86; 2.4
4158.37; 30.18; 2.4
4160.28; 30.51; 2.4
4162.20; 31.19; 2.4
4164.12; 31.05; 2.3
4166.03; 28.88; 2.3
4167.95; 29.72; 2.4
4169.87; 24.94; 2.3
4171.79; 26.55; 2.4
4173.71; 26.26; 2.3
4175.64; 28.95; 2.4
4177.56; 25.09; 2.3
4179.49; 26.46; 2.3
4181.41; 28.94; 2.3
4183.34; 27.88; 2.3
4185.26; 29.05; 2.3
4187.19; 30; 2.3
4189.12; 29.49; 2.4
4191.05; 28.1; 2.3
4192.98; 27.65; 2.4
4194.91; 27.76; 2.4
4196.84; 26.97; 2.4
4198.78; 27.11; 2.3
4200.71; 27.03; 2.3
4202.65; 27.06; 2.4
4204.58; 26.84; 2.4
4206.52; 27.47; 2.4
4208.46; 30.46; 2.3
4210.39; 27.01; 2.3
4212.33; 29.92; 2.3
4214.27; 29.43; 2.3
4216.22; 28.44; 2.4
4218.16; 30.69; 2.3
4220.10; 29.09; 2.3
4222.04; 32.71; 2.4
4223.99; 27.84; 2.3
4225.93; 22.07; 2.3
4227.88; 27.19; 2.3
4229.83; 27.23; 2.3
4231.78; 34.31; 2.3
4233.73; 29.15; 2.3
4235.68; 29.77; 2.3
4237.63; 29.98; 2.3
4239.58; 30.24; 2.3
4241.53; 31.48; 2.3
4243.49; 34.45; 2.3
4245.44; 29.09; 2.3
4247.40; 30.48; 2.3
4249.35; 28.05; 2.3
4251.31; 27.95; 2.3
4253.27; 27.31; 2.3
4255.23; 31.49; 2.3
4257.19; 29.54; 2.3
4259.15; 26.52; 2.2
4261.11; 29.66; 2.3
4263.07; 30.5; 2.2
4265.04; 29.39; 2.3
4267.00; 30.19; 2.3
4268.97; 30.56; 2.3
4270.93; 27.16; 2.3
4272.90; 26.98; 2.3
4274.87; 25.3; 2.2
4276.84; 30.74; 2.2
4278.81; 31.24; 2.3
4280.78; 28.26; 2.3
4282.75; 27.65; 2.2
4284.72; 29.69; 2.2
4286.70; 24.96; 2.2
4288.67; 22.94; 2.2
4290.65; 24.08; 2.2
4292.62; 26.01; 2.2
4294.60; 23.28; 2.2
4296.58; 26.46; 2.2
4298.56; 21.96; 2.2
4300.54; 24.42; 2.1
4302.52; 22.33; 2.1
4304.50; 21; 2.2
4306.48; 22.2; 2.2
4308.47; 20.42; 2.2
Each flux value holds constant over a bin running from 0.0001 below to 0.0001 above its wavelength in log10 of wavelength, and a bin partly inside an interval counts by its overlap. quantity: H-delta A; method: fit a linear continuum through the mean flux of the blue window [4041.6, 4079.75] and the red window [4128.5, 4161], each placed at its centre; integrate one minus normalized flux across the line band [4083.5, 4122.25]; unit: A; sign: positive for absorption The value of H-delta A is 1.3 A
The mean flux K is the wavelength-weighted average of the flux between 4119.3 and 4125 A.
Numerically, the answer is 29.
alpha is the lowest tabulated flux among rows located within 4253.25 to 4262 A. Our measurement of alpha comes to 26.52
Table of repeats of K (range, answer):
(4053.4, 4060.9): 26.3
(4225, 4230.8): 25.5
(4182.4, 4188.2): 29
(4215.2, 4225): 29.7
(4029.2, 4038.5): 25.6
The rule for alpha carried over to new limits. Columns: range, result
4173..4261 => 22.07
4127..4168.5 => 23.86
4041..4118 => 17.87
